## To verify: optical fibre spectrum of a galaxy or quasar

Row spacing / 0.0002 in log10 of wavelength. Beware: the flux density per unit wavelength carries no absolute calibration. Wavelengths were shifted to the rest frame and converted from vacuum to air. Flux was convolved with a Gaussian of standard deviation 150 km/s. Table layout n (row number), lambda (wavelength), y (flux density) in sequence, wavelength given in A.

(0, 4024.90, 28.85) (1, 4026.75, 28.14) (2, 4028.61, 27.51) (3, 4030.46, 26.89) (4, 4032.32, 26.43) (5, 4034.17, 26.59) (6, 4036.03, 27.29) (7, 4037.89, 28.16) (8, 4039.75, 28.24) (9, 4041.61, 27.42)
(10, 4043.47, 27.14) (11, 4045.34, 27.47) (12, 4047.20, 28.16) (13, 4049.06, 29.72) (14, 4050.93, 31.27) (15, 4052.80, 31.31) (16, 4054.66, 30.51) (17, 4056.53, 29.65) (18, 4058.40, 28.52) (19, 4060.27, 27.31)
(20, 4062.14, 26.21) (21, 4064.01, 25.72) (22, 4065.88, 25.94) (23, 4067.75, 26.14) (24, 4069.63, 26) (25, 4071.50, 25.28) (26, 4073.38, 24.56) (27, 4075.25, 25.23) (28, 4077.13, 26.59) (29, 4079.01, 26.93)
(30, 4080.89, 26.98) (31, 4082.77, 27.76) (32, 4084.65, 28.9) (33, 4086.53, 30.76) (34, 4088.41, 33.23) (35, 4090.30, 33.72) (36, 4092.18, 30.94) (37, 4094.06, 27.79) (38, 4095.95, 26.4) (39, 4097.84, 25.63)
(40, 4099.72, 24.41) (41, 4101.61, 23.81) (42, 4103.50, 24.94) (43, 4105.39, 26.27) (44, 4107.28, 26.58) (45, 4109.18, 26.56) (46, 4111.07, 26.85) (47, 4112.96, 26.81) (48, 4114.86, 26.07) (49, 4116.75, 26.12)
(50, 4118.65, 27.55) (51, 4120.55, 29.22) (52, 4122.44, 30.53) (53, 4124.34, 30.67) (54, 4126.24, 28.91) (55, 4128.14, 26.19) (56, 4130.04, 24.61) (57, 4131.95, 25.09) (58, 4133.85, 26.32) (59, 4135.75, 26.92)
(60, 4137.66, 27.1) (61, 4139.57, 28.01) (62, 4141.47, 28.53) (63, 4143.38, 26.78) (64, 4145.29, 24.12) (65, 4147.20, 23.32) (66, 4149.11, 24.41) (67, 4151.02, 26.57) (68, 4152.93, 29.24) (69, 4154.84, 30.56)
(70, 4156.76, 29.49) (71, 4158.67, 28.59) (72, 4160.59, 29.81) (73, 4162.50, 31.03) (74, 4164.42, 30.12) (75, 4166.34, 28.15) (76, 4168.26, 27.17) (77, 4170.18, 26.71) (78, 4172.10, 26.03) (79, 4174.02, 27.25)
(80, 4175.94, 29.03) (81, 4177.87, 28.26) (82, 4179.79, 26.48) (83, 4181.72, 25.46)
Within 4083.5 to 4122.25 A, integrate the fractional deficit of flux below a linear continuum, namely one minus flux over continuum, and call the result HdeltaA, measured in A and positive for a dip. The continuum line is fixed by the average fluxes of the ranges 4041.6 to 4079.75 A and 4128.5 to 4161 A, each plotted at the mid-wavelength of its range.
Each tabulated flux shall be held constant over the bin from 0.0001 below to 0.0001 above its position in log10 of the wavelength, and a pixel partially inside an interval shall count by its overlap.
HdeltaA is -0.7 A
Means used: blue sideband 27.5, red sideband 27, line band 27.7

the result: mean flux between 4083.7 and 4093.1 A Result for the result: 31.5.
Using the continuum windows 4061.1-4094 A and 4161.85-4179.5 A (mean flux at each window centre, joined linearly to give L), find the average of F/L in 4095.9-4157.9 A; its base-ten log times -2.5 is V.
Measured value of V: 0.043 mag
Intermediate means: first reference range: 27.7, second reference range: 28.1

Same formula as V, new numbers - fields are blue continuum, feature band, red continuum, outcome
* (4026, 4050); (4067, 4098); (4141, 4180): -0.01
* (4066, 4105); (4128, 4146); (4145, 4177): 0.05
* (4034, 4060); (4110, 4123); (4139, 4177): 0.02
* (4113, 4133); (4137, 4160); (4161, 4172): 0.03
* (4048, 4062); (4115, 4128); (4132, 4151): -0.06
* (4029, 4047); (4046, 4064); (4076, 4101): -0.05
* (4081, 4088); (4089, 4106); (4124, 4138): 0.05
